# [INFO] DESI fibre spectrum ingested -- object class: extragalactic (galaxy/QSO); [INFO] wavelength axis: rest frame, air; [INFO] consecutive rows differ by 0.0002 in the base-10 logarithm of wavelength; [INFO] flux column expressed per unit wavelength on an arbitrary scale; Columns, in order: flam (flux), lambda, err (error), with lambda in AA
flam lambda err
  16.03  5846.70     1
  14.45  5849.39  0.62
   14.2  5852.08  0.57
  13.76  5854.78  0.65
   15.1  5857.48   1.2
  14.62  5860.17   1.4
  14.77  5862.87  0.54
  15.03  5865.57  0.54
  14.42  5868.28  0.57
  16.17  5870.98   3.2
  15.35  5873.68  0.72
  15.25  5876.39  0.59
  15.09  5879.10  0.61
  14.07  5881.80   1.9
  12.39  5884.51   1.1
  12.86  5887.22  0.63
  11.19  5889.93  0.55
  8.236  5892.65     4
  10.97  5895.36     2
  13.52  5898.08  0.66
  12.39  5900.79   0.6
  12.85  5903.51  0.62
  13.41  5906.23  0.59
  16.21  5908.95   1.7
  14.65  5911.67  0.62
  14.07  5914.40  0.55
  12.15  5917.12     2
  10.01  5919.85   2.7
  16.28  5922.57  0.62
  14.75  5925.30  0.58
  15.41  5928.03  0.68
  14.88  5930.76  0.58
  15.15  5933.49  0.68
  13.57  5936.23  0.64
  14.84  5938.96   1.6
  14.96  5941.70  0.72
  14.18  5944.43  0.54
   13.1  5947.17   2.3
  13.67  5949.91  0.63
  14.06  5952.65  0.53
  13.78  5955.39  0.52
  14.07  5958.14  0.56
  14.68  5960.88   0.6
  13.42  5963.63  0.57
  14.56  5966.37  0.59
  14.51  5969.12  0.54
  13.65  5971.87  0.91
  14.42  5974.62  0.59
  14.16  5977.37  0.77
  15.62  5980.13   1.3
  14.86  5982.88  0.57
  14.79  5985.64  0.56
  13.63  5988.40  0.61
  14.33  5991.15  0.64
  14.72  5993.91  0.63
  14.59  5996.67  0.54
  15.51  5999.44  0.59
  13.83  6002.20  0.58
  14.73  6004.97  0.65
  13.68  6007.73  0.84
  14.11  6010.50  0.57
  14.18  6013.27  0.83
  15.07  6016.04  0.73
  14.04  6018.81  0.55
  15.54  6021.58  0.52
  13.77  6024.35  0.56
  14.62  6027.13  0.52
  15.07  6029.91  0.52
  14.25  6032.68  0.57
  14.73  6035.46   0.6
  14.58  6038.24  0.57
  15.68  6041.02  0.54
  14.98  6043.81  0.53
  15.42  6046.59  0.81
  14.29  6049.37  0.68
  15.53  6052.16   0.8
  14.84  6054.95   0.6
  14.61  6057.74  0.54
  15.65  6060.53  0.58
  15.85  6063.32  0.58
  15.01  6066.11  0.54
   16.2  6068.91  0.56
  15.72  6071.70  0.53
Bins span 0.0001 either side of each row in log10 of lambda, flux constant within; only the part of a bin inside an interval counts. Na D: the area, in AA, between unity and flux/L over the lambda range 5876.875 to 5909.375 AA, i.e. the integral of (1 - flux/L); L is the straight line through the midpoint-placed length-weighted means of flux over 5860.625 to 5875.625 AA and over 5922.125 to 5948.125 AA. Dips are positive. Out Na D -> 4.8 AA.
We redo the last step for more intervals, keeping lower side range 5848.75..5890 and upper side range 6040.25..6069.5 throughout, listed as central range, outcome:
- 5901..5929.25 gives 1.34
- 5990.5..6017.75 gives 0.97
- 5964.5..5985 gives 0.49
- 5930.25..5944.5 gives 0.08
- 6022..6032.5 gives 0.39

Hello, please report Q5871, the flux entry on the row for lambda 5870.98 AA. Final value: 16.17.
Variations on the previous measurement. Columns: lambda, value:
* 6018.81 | 14.04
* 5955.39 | 13.78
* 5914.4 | 14.07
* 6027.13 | 14.62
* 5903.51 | 12.85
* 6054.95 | 14.84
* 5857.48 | 15.1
